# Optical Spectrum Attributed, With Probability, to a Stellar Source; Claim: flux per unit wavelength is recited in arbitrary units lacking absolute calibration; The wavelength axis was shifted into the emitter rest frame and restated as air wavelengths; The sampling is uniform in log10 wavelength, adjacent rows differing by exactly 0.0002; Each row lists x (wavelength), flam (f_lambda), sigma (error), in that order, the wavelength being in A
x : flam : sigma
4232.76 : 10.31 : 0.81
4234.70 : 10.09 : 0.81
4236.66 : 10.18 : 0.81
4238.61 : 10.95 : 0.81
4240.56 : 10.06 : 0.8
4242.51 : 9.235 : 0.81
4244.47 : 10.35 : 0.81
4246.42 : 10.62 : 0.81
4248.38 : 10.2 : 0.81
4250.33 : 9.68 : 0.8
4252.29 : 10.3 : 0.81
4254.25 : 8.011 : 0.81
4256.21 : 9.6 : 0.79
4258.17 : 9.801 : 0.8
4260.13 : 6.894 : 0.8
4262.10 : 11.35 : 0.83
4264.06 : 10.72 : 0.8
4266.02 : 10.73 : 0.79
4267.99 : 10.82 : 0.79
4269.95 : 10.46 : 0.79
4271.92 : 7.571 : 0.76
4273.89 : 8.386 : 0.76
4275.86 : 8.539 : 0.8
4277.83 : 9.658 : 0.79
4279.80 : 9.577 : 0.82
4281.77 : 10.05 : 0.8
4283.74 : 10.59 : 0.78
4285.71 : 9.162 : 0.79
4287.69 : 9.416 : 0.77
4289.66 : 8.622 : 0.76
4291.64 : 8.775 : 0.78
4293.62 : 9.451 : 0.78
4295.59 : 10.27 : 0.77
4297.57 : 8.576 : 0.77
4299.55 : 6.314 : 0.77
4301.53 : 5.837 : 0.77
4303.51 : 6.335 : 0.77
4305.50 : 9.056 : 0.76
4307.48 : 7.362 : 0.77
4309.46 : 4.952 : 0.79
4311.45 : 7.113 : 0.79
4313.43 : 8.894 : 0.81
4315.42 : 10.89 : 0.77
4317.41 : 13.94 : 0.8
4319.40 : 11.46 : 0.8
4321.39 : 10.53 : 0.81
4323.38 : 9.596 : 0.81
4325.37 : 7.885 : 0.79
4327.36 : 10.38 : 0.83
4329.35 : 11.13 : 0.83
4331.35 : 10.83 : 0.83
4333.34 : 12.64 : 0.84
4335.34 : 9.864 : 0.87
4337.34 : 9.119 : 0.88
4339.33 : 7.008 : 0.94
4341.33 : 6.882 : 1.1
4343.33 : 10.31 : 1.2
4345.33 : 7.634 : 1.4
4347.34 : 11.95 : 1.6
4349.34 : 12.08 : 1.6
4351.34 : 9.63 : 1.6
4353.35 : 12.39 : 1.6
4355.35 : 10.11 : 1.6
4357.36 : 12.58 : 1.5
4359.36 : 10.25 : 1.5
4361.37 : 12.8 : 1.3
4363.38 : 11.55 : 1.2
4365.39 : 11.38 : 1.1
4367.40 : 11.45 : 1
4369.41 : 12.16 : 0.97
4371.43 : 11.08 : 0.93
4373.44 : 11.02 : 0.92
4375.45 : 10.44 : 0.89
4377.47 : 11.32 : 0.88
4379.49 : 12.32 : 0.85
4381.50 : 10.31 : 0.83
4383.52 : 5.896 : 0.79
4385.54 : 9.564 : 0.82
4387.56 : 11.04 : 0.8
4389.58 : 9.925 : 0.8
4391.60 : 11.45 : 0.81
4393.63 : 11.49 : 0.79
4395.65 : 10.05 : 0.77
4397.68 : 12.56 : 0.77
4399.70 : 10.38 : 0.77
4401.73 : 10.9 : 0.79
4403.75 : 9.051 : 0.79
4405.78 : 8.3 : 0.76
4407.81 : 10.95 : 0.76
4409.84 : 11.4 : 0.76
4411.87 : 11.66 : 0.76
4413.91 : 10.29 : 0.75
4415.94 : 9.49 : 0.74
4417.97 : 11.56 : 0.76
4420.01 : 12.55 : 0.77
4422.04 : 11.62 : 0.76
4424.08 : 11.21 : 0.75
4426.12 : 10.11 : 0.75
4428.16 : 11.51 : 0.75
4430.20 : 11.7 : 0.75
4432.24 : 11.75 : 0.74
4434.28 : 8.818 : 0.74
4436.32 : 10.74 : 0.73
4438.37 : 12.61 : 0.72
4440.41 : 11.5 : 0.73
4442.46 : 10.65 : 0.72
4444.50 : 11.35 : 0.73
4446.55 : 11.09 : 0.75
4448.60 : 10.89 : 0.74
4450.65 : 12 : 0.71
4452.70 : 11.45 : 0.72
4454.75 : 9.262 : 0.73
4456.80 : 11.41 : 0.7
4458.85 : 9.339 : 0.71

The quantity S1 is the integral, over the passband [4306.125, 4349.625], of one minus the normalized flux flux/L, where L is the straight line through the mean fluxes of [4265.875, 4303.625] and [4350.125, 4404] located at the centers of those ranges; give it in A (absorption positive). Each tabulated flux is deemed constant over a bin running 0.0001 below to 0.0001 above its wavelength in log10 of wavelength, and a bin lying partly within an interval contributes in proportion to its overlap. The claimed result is 1.15 A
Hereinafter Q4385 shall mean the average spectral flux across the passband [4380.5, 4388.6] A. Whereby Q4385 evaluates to 9.2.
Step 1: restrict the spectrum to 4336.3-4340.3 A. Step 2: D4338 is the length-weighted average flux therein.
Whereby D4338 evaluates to 8.1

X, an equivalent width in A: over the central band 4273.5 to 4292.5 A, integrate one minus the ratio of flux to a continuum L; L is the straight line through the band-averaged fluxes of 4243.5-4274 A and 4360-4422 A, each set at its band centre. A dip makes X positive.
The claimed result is 1.2 A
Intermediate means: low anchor 9.76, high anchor 10.8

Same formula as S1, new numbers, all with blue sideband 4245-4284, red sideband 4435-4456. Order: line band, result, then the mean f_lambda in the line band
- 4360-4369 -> -1.10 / 11.8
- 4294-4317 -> 4.64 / 7.98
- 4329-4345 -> 1.05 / 9.58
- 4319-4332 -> -0.04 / 10.2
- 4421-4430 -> -0.17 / 11.2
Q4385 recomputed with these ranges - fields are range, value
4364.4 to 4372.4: 11.5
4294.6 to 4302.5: 7.76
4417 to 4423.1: 11.9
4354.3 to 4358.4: 11.4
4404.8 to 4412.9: 10.6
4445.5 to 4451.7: 11.3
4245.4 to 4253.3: 10.2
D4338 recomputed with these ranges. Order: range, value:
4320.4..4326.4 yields 9.35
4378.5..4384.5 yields 9.53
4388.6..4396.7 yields 10.7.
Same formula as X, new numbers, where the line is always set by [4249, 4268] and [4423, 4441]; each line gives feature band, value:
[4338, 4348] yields 1.68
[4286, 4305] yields 3.40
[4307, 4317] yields 1.91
